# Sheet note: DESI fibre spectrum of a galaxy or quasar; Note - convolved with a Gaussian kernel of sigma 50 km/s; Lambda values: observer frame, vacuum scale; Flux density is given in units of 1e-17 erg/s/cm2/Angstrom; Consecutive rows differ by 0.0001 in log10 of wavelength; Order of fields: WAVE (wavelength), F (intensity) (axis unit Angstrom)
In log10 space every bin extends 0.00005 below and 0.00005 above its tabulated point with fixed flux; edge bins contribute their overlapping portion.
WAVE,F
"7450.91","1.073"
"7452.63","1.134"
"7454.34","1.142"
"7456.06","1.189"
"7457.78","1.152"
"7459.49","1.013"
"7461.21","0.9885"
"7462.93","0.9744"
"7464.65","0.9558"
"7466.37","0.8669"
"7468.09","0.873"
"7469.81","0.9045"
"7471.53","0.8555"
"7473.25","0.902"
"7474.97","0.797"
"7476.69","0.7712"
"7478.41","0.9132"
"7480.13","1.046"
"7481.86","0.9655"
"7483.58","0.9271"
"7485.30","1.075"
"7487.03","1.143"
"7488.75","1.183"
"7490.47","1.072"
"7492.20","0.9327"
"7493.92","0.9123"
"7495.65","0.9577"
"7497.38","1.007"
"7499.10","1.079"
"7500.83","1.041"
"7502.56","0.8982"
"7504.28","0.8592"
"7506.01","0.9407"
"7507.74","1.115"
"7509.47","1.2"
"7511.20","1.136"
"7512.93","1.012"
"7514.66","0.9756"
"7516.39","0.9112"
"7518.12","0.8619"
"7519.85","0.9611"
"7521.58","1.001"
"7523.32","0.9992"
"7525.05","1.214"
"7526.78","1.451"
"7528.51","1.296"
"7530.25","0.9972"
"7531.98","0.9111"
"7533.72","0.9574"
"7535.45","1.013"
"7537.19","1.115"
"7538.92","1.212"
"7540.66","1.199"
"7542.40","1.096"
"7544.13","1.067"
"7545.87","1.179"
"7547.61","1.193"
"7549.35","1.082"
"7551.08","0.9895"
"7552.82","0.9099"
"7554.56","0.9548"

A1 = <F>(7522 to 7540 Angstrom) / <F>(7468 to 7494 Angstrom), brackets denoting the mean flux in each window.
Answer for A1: 1.2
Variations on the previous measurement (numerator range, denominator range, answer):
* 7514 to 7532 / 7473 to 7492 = 1.08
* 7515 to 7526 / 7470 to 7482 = 1.12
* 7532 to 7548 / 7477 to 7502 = 1.09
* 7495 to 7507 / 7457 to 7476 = 1.04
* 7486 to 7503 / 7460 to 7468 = 1.09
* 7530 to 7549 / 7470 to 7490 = 1.13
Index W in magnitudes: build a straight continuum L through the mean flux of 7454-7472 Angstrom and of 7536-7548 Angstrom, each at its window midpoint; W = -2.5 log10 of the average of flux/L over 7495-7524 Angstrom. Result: 0.09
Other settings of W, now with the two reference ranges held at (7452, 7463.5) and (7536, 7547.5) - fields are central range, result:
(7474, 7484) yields 0.22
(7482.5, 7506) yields 0.11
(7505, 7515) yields 0.06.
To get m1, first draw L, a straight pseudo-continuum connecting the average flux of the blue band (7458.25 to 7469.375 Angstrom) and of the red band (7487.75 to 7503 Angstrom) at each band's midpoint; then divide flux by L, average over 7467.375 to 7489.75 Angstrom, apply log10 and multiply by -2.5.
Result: 0.03 mag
